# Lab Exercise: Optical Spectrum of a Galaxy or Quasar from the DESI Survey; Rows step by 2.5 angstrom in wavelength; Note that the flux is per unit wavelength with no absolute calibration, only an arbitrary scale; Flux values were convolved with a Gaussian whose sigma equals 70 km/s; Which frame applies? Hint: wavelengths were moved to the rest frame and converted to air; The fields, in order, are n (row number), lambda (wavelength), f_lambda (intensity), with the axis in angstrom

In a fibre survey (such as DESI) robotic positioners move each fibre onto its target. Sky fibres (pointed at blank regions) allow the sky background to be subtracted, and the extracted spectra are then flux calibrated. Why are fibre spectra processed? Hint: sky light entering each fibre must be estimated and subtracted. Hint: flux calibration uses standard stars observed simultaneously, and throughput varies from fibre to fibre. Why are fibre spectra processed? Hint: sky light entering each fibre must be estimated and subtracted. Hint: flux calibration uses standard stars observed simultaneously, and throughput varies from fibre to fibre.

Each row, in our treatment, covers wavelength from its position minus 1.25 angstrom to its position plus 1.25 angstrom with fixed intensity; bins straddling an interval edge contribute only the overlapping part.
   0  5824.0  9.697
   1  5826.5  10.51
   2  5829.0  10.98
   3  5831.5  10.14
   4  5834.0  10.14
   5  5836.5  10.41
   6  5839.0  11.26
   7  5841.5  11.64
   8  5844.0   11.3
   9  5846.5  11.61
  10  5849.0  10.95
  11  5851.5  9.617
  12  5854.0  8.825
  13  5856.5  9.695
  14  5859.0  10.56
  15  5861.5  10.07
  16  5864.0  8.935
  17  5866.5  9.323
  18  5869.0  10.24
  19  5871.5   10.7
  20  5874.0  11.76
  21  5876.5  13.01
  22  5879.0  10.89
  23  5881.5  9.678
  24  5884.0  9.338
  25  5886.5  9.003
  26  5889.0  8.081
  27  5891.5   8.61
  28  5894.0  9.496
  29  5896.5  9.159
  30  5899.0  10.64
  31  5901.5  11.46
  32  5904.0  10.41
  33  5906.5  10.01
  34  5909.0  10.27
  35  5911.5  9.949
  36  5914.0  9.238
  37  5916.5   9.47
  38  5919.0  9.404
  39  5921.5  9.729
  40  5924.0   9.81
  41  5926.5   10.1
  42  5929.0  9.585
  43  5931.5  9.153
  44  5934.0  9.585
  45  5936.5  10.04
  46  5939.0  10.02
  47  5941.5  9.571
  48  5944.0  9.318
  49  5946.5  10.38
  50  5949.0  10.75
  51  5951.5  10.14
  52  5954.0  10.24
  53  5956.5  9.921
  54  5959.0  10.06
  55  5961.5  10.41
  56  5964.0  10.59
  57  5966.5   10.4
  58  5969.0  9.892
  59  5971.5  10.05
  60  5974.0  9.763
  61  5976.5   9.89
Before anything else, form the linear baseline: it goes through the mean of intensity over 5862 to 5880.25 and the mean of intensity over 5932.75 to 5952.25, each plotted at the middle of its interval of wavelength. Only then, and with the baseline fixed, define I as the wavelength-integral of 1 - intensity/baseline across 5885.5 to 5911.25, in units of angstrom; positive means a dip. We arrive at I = 1.7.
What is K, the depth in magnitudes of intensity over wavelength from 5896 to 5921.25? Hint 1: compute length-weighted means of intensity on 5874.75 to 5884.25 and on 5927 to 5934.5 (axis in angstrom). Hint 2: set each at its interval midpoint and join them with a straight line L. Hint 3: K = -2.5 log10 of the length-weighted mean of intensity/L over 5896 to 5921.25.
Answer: 0.01 mag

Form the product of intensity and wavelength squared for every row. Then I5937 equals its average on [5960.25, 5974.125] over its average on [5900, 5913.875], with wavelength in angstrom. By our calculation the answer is 1.01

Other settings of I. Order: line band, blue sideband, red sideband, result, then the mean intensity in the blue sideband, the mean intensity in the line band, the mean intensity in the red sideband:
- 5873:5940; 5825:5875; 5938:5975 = 2.22 angstrom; 10.4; 9.91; 10.1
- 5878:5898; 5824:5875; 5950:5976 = 2.02 angstrom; 10.4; 9.28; 10.1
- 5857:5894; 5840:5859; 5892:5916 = 1.06 angstrom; 10.5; 9.99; 10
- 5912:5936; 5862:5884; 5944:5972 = 1.71 angstrom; 10.5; 9.59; 10.2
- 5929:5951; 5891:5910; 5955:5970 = 0.68 angstrom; 10.1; 9.85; 10.2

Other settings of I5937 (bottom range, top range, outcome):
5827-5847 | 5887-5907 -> 0.91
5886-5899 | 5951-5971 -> 1.16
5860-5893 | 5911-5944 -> 0.98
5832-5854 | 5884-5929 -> 0.92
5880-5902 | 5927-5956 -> 1.07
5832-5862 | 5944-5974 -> 1.01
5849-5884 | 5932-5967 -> 1.01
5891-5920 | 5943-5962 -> 1.04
